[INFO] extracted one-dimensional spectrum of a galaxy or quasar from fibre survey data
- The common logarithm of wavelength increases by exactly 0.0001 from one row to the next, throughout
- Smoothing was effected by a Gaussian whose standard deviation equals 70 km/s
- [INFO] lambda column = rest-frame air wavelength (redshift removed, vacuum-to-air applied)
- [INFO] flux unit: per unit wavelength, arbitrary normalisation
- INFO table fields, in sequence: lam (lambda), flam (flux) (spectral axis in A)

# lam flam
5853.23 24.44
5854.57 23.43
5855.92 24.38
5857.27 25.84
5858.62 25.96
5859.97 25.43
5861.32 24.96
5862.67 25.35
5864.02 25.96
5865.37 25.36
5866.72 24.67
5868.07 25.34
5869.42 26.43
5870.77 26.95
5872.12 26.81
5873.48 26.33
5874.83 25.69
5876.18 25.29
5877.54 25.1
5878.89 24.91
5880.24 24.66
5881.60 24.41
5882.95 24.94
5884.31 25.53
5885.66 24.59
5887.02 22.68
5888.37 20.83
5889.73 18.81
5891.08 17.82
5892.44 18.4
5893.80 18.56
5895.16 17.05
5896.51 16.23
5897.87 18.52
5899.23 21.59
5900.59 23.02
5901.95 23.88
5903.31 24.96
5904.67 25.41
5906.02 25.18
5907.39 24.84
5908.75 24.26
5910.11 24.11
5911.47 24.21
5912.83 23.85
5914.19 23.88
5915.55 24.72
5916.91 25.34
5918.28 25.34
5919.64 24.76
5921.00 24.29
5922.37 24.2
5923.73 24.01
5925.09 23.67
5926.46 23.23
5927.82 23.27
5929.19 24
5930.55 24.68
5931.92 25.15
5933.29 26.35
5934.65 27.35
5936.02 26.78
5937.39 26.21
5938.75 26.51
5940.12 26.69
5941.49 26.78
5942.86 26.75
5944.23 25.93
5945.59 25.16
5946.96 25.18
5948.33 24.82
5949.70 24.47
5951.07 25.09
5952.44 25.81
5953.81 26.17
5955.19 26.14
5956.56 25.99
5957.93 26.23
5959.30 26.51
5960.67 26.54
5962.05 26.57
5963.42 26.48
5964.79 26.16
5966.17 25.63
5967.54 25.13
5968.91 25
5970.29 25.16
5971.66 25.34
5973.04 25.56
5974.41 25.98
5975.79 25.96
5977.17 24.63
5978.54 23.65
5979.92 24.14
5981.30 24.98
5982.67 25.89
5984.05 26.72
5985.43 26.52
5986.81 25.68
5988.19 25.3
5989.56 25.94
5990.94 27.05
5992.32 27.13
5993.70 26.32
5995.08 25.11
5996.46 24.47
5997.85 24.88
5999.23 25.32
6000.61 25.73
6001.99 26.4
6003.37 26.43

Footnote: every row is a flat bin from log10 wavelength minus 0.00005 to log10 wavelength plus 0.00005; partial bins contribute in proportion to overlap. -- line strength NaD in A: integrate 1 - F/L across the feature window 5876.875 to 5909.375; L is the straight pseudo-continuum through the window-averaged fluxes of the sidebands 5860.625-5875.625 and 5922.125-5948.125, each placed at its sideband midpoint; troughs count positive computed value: 4.2 A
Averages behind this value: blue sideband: 25.8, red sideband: 25.4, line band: 22.3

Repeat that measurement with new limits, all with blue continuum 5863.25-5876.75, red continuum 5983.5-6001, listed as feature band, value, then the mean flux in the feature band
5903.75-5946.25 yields 1.3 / 25.1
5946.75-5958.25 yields 0.1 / 25.5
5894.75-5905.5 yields 1.8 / 21.5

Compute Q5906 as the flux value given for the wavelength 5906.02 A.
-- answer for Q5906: 25.18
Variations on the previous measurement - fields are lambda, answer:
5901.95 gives 23.88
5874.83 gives 25.69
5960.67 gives 26.54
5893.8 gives 18.56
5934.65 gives 27.35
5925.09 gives 23.67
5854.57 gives 23.43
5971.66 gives 25.34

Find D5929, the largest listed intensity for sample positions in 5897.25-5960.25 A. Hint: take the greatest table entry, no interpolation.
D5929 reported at 27.35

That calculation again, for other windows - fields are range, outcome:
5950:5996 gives 27.13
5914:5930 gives 25.34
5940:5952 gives 26.78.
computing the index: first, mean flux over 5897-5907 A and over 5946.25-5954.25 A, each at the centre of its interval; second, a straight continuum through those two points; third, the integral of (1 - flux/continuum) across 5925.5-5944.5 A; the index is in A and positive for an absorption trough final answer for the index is -0.84 A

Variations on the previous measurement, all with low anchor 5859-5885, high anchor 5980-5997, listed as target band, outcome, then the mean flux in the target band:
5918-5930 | 0.8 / 24.1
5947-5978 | 0.1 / 25.7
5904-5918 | 0.6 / 24.6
